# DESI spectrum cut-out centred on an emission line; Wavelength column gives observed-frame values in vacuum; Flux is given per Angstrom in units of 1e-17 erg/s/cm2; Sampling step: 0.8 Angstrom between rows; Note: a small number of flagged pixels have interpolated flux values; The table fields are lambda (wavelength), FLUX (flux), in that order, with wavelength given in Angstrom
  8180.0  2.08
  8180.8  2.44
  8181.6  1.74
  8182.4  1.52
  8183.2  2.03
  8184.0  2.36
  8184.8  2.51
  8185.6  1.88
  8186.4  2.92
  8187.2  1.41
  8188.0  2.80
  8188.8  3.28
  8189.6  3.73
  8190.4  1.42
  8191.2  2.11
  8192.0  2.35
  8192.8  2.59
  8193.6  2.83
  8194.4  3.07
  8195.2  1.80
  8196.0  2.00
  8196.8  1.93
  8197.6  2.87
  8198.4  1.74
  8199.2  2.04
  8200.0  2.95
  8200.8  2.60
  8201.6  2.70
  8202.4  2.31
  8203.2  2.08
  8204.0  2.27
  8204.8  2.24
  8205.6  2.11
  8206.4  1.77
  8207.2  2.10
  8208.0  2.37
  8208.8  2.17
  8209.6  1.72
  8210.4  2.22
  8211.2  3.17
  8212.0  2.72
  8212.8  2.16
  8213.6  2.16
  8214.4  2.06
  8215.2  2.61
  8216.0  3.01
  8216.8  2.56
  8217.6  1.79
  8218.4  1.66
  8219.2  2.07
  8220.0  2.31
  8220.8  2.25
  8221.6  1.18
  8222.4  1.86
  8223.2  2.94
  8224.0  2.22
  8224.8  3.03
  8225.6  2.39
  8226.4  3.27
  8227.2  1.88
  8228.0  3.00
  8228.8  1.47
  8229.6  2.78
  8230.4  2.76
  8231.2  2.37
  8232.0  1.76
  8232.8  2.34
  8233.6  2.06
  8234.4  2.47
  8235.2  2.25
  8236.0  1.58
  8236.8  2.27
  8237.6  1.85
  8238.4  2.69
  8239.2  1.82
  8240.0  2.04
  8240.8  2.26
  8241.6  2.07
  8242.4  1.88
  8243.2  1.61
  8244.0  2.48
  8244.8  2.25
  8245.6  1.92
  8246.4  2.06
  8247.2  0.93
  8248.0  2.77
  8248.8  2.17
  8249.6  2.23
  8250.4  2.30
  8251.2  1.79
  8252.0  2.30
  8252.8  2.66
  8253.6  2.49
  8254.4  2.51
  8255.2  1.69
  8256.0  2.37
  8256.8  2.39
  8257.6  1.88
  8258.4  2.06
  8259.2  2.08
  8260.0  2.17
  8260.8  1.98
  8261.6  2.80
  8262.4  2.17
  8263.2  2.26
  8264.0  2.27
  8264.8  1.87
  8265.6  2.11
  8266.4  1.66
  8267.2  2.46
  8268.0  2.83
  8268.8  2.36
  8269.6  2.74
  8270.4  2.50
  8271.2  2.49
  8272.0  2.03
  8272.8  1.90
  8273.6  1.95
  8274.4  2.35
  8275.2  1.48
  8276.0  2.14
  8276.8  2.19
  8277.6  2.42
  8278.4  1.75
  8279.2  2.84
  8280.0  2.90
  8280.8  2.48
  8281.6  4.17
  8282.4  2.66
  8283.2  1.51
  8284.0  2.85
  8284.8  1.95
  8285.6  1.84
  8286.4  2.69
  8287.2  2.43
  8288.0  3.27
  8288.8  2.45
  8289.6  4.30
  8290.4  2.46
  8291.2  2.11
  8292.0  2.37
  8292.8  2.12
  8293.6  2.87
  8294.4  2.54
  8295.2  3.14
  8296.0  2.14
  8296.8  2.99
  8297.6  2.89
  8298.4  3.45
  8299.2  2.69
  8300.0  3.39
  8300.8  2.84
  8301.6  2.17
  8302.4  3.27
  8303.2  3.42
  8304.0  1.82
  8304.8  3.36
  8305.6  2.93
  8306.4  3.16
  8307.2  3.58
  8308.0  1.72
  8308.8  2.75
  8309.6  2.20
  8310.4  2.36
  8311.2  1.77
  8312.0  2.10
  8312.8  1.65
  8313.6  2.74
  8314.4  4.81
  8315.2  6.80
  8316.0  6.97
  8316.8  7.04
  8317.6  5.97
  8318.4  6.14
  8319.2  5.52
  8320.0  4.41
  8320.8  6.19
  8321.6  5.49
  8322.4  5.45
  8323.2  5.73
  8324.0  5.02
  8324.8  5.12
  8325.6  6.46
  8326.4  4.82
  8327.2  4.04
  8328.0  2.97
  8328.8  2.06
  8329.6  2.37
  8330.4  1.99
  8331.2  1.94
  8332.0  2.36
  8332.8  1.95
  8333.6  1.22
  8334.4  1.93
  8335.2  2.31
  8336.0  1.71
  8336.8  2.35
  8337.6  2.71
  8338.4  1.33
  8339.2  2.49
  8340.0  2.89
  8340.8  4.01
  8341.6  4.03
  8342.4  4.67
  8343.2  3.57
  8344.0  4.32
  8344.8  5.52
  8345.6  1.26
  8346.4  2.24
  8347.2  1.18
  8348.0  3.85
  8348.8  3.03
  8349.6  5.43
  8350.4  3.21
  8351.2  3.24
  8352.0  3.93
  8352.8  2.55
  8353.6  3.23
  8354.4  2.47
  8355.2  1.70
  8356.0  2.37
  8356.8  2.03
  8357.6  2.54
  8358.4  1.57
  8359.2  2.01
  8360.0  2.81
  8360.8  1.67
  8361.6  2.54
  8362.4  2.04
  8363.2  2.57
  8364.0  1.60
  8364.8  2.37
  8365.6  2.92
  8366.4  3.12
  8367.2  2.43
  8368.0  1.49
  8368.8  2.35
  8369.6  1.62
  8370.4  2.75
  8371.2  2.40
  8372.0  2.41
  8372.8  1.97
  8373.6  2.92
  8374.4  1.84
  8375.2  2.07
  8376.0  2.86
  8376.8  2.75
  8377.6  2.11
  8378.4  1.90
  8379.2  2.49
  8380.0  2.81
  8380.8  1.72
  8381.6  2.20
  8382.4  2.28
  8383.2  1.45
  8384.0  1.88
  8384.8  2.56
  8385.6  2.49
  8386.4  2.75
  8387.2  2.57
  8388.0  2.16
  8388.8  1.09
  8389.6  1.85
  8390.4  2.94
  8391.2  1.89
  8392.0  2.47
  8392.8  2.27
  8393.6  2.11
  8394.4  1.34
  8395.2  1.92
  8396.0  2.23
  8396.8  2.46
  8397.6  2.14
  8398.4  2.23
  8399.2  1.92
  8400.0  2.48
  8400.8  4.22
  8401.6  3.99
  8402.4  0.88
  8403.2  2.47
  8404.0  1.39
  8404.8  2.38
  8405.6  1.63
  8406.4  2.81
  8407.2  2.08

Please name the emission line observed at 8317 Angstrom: Halpha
